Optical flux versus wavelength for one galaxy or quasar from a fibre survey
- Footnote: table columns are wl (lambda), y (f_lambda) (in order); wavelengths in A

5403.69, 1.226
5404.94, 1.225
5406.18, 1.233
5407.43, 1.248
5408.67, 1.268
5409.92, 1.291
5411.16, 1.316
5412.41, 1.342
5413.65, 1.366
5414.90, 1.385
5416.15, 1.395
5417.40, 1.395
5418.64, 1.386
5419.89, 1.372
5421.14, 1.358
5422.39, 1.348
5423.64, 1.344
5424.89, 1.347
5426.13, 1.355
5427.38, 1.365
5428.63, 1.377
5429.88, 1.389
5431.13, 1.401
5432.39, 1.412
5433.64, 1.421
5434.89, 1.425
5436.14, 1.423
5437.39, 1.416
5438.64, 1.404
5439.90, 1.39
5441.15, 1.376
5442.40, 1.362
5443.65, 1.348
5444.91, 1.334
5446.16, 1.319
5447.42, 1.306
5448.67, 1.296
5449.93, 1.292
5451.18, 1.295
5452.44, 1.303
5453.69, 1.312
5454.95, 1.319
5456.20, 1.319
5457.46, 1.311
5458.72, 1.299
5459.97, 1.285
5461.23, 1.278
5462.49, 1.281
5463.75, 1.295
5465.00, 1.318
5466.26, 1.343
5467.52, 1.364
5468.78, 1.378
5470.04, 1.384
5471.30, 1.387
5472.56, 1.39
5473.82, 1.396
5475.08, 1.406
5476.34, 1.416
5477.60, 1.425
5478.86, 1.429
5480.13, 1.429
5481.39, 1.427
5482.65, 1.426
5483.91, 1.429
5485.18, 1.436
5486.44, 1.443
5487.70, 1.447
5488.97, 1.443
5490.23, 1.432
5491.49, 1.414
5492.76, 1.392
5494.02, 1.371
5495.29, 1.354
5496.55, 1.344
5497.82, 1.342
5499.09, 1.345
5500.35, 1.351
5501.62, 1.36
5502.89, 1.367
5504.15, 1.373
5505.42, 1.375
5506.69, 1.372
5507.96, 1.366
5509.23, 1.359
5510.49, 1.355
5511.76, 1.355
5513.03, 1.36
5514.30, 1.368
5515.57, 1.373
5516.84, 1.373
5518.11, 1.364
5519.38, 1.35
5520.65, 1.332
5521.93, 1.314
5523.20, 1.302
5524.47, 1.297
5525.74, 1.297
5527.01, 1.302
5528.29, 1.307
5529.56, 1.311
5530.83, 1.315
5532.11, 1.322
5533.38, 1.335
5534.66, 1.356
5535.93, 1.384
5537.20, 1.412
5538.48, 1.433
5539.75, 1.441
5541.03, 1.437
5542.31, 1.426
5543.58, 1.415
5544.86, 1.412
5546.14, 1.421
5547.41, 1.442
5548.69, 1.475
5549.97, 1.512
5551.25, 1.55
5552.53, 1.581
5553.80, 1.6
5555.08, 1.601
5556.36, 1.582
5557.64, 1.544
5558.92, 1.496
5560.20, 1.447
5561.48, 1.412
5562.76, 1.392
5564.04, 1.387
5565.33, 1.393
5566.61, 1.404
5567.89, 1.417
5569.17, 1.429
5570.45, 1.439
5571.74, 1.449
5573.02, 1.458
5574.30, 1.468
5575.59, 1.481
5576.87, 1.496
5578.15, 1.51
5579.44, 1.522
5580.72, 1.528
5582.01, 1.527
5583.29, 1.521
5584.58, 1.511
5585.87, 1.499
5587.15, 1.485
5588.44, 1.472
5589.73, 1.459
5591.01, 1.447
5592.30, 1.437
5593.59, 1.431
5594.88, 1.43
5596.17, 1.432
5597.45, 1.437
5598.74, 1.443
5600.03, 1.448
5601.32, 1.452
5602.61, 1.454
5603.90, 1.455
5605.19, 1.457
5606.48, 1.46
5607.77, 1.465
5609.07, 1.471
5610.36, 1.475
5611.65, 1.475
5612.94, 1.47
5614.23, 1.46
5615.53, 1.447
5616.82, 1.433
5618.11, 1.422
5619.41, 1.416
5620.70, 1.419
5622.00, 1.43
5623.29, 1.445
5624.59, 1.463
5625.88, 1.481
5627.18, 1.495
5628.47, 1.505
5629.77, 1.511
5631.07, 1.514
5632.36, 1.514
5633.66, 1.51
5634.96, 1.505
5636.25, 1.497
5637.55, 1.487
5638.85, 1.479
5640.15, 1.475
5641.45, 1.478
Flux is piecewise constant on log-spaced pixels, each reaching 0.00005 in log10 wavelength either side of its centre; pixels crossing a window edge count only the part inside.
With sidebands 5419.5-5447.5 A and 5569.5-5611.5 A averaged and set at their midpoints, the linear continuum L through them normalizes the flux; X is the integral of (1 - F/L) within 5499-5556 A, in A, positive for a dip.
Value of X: 1.6 A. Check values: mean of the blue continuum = 1.37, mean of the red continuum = 1.47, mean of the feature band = 1.39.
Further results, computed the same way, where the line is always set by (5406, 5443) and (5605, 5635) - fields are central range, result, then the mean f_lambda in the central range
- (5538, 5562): -0.93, 1.49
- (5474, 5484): -0.20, 1.42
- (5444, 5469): 1.27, 1.31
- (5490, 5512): 0.60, 1.37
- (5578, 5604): -0.33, 1.47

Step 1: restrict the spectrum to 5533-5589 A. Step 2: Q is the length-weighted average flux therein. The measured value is 1.47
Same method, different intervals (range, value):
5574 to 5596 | 1.48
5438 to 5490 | 1.36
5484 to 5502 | 1.39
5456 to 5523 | 1.37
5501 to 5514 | 1.36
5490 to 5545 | 1.36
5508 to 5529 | 1.34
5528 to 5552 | 1.41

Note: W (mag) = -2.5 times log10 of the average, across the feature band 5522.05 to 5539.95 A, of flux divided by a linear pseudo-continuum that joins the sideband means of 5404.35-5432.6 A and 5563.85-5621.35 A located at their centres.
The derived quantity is 0.06 mag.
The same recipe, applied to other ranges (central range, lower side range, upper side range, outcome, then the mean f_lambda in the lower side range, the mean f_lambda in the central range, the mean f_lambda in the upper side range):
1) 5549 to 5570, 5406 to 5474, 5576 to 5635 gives -0.04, 1.35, 1.48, 1.47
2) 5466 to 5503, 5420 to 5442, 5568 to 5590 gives 0.02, 1.38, 1.4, 1.48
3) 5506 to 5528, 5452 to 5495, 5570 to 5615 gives 0.05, 1.37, 1.34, 1.47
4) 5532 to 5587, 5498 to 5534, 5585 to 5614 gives -0.05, 1.34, 1.46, 1.46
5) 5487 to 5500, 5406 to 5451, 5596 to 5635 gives 0.00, 1.36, 1.39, 1.46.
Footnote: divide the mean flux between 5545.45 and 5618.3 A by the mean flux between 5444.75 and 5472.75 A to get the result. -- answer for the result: 1.1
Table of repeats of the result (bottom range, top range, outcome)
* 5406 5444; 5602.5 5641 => 1.08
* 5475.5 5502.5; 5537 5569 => 1.05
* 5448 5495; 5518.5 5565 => 1.03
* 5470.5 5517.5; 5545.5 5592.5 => 1.07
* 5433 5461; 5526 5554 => 1.05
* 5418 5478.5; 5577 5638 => 1.08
